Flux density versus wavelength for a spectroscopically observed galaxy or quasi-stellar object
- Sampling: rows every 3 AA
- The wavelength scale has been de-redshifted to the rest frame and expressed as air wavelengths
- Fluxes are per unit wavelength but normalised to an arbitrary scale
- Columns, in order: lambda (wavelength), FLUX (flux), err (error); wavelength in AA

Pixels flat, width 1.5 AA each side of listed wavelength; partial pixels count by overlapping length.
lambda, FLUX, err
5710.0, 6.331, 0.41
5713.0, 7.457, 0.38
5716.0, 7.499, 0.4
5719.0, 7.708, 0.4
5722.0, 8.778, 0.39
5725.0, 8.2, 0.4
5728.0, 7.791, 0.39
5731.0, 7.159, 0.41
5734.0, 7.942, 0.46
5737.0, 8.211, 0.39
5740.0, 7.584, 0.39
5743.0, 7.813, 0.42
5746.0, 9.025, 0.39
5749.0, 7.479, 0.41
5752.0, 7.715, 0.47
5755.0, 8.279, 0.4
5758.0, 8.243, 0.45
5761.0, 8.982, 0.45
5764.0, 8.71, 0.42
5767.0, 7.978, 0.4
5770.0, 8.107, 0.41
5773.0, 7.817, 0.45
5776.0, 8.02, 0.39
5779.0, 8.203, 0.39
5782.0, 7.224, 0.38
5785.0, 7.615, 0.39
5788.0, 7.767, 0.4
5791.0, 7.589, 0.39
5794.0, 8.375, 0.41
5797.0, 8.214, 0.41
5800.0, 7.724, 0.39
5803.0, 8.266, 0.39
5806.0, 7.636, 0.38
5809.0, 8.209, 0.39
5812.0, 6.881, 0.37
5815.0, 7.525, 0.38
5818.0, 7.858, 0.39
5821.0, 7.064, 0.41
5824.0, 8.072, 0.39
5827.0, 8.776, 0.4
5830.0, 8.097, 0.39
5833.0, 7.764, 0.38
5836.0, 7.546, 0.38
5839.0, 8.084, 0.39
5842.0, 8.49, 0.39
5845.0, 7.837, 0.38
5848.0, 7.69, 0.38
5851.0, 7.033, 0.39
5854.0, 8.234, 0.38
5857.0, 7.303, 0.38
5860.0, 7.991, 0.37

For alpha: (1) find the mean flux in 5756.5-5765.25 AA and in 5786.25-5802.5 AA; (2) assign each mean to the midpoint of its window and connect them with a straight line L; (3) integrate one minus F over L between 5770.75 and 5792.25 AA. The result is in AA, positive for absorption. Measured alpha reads 1.2 AA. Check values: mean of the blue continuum 8.64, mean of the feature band 7.76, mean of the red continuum 7.95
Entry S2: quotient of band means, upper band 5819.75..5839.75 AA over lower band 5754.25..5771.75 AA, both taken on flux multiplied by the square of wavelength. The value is 1.0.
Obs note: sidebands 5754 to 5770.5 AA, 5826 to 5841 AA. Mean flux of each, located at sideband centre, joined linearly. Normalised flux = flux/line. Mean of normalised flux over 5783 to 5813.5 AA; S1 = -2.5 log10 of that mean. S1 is 0.05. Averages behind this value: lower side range 8.4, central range 7.82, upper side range 8.04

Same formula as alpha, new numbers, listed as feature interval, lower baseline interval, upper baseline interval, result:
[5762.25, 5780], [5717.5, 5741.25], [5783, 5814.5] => -0.7 AA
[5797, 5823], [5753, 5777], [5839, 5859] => 1.1 AA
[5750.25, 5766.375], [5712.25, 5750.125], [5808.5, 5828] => -1.0 AA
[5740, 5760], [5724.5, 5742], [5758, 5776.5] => -0.1 AA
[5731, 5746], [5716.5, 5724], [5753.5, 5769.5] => 0.6 AA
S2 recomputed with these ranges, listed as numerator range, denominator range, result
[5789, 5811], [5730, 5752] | 1.03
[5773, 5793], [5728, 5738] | 1.02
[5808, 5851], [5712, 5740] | 1.03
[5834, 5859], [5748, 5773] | 0.98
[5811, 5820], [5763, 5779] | 0.93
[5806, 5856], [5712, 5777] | 1.00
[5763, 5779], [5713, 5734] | 1.05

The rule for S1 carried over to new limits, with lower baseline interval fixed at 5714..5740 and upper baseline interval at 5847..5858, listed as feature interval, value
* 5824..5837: -0.06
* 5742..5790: -0.04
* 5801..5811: -0.04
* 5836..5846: -0.06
